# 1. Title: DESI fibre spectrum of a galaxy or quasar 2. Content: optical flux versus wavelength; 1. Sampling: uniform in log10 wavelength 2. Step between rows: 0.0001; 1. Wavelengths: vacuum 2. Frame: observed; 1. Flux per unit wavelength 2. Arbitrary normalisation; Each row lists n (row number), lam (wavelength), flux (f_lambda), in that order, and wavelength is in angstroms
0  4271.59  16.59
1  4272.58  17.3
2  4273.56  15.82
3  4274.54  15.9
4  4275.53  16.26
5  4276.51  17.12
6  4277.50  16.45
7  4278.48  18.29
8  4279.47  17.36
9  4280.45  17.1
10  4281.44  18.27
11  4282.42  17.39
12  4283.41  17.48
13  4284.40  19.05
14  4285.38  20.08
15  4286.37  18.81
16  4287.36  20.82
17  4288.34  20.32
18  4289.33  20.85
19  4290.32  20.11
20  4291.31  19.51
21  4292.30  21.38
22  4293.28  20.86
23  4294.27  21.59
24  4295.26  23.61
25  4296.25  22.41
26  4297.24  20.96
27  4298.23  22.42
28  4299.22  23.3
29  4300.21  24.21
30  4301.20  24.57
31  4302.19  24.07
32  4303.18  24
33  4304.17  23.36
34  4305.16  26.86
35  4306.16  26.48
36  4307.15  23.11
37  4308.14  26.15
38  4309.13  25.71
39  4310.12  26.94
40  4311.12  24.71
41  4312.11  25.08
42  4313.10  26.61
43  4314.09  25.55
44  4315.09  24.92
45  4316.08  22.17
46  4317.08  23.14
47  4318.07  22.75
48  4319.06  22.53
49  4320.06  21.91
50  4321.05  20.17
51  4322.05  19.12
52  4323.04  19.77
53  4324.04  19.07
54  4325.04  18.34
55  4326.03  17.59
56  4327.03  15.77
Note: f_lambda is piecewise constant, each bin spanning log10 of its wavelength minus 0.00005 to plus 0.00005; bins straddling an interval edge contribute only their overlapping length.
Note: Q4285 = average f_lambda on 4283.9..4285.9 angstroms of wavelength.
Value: 19.6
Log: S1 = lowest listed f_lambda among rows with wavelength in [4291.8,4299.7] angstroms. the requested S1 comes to 20.86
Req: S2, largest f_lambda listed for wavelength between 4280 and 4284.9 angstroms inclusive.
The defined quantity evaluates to 19.05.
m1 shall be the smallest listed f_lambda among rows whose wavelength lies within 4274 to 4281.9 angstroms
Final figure 15.9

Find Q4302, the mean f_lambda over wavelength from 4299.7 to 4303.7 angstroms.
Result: 24.2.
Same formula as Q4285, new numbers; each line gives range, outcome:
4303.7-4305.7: 25.1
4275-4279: 17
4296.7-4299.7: 22.2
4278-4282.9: 17.7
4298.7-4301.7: 24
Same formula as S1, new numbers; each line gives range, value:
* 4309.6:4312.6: 24.71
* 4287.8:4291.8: 19.51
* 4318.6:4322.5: 19.12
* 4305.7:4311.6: 23.11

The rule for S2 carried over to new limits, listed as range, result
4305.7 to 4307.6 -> 26.48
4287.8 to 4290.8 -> 20.85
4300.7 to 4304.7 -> 24.57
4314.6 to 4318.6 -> 24.92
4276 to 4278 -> 17.12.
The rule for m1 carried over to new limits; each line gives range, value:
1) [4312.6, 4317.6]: 22.17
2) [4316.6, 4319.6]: 22.53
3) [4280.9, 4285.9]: 17.39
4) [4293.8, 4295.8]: 21.59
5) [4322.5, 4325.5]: 18.34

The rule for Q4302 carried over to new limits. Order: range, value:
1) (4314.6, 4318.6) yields 23.3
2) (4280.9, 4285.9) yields 18.4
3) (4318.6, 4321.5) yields 21.5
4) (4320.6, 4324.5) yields 19.5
